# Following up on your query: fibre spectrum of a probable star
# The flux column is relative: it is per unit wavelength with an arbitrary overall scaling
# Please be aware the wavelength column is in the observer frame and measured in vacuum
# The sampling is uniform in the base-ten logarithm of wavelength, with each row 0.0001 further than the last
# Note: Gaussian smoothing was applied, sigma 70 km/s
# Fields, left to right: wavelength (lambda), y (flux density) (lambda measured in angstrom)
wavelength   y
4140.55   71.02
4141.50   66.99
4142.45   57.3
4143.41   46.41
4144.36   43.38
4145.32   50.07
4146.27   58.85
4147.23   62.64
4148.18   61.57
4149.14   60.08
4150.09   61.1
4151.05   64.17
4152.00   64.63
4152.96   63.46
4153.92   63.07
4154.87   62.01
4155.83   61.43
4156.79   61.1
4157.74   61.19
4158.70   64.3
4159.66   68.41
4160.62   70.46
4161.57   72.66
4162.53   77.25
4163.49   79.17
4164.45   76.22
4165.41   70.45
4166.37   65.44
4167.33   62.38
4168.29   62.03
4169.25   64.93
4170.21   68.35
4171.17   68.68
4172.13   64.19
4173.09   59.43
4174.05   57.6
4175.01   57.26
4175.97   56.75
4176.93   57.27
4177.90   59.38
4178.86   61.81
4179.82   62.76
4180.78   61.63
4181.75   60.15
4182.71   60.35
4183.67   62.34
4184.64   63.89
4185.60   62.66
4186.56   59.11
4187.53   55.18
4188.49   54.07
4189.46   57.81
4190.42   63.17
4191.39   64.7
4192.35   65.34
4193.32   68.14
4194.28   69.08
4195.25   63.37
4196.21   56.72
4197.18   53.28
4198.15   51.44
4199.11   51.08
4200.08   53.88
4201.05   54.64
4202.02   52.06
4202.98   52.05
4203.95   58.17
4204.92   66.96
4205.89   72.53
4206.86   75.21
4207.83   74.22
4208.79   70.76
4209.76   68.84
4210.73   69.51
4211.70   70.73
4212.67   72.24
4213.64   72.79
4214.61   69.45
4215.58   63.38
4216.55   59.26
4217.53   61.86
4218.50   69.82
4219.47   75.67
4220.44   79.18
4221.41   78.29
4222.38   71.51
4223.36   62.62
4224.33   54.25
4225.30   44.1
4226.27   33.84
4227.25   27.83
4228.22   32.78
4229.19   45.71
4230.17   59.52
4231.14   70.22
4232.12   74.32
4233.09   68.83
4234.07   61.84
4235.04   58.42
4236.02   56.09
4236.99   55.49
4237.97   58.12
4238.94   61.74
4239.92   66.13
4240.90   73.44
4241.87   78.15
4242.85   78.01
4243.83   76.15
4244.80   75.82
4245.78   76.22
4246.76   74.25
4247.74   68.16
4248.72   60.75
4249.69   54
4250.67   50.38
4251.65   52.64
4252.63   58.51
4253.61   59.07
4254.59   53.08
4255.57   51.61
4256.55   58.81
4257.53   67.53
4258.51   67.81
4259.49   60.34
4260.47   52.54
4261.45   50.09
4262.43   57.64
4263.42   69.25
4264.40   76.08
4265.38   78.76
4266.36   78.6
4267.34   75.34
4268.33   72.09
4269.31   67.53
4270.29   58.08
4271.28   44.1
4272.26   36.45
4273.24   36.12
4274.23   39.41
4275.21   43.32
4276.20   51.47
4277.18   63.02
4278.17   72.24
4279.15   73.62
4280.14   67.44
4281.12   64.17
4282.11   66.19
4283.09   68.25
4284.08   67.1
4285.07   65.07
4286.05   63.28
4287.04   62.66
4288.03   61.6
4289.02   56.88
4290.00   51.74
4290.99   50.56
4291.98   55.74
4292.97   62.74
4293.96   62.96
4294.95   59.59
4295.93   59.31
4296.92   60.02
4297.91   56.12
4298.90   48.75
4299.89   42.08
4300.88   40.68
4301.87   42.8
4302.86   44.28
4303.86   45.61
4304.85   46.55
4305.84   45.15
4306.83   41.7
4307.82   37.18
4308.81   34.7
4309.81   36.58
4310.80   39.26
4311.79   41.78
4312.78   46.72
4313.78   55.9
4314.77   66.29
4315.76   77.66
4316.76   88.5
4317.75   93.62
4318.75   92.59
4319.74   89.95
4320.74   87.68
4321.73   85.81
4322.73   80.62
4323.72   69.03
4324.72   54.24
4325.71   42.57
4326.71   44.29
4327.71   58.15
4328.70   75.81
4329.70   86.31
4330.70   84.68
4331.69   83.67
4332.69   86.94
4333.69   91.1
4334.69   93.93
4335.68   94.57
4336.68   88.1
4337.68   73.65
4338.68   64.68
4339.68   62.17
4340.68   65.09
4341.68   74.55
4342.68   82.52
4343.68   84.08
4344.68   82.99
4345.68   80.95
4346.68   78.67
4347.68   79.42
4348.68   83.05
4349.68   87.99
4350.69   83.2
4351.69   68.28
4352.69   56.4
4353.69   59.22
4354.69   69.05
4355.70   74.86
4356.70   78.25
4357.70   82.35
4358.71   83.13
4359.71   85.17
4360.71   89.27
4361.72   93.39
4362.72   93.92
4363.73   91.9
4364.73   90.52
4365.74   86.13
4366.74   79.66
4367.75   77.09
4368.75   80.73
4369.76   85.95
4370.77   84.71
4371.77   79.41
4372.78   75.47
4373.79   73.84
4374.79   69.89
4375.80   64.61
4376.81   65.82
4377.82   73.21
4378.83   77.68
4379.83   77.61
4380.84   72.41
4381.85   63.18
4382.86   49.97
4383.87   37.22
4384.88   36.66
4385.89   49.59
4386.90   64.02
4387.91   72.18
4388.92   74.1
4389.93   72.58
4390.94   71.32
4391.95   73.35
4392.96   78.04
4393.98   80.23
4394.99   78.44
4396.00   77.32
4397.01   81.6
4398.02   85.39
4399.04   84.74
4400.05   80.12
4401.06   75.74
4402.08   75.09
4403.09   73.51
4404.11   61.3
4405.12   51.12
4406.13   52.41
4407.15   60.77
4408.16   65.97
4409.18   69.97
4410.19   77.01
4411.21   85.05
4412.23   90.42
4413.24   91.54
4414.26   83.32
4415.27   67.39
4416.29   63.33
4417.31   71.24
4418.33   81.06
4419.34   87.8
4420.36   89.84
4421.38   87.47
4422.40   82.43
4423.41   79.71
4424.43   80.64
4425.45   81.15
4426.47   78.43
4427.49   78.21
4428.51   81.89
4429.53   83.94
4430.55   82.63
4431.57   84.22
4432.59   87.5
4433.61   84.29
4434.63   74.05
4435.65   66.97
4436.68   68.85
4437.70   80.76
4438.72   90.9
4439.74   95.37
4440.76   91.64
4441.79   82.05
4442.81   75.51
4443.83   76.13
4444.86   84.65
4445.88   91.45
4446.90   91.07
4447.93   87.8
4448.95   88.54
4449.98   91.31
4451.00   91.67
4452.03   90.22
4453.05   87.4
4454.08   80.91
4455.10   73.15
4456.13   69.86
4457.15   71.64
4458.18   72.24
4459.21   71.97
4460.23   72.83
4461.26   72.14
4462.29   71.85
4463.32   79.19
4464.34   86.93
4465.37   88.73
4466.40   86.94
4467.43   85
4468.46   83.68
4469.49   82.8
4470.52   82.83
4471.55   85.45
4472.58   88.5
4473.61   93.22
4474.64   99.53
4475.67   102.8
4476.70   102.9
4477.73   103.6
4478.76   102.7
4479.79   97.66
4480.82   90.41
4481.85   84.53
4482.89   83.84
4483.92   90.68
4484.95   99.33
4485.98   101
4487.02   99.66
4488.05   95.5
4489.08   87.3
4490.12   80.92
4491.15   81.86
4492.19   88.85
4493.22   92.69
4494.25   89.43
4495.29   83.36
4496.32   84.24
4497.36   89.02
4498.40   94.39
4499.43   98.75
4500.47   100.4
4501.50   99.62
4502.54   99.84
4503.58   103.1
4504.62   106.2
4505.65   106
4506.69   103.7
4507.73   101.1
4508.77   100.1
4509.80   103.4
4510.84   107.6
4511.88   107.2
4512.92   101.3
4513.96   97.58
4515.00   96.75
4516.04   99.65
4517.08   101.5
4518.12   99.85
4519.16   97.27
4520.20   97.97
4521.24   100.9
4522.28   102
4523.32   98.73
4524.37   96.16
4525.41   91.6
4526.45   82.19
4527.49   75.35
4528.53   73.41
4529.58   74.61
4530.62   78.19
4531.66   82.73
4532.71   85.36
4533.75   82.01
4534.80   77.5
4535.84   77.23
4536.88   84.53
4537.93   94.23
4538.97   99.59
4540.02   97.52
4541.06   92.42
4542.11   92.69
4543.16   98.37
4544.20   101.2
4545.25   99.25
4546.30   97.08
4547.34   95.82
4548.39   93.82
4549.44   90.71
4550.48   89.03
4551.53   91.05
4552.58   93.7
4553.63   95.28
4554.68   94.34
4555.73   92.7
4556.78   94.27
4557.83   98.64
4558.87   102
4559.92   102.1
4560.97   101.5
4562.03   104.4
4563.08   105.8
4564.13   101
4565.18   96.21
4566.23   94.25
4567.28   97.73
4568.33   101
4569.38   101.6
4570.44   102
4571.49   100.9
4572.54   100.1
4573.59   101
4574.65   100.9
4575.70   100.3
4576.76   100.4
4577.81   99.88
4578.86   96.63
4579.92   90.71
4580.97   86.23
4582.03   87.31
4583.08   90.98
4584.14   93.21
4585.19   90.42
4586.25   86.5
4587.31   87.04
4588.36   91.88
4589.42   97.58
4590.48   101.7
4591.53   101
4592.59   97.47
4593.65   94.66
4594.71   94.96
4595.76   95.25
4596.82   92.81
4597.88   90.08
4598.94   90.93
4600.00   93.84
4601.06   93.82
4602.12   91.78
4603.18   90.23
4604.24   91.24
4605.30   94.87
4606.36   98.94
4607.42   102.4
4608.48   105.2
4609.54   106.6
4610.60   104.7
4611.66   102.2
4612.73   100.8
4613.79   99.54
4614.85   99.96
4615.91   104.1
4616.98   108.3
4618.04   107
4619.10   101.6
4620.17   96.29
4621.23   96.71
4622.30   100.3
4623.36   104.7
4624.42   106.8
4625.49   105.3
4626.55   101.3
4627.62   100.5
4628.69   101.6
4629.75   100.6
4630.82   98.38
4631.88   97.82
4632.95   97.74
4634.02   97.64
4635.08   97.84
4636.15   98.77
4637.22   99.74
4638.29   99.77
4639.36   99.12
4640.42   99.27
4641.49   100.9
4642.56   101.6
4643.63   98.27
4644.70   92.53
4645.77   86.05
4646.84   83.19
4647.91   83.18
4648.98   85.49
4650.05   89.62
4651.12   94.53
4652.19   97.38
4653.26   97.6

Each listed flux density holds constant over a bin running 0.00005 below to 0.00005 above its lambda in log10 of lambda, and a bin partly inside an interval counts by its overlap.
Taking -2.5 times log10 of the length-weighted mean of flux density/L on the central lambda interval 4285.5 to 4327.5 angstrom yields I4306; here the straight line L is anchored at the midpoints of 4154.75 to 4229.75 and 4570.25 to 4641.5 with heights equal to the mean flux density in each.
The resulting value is 0.24 mag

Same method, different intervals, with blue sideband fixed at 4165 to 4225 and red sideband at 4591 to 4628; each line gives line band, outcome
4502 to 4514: -0.15 mag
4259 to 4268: 0.04 mag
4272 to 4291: 0.21 mag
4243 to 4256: 0.09 mag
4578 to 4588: 0.08 mag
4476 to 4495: -0.05 mag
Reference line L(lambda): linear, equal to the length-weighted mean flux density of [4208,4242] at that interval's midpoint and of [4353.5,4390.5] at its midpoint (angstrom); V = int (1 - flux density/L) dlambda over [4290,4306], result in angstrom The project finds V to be 3.9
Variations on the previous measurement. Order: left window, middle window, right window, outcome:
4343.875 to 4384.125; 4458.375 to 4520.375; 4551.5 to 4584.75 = -2.3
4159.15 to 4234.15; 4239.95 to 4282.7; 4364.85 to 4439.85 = 2.6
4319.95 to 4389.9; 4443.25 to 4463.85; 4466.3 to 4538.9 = 1.5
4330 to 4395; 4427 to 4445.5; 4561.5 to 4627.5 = 0.3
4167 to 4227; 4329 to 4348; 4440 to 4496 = -1.5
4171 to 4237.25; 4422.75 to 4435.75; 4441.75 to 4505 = 0.5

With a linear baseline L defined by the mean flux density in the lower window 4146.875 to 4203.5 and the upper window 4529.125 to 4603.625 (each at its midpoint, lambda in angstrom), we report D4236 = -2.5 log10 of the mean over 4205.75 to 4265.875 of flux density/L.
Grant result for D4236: 0.06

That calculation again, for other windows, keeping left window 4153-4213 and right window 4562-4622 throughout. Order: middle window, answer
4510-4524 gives -0.11 mag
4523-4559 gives 0.04 mag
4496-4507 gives -0.10 mag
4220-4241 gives 0.15 mag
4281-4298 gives 0.19 mag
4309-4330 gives 0.13 mag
